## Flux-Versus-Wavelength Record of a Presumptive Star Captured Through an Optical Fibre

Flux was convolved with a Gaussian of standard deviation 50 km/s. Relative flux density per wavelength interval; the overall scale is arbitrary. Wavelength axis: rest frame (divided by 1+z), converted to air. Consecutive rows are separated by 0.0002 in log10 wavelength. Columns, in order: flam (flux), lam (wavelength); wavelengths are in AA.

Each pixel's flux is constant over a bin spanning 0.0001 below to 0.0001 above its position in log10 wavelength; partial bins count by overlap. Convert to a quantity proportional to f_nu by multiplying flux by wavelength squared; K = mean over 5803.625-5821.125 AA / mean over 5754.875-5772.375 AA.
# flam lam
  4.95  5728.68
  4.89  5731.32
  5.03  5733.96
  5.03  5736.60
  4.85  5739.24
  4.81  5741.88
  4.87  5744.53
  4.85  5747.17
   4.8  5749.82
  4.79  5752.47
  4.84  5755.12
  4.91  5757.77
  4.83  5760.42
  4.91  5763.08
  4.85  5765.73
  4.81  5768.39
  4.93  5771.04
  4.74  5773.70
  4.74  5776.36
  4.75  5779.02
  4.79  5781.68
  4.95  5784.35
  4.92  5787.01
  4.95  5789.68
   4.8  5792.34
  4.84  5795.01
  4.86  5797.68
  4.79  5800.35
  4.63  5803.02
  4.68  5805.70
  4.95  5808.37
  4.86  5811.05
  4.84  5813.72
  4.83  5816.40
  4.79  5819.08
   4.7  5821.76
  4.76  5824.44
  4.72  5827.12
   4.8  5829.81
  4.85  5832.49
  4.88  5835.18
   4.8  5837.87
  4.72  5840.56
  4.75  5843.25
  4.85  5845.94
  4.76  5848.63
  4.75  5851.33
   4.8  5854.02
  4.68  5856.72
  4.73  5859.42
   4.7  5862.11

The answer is 1.0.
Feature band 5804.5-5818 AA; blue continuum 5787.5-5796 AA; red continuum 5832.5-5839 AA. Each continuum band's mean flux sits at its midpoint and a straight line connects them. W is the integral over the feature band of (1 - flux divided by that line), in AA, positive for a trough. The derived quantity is 0.1 AA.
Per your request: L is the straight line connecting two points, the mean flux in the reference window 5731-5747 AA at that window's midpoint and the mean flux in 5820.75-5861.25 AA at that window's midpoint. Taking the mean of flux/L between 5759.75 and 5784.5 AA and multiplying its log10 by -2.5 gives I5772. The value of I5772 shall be 0.01 mag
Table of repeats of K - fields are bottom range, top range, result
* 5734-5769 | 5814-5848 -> 1.01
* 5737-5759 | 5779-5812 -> 1.01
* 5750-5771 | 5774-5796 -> 1.01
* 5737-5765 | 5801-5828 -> 1.01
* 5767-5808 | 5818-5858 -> 1.01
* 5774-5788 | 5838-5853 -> 1.01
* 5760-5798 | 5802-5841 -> 1.00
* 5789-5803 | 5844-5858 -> 1.01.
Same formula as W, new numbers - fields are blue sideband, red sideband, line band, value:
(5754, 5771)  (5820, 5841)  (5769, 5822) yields 0.1 AA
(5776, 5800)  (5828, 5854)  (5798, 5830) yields 0.3 AA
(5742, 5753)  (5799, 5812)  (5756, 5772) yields -0.2 AA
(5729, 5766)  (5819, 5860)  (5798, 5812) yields 0.1 AA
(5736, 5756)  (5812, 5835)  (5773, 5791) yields -0.1 AA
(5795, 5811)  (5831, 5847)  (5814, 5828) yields 0.1 AA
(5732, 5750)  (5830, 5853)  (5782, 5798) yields -0.1 AA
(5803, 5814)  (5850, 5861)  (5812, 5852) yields -0.1 AA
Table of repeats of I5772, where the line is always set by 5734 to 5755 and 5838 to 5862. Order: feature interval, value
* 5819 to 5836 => 0.00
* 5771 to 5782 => 0.01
